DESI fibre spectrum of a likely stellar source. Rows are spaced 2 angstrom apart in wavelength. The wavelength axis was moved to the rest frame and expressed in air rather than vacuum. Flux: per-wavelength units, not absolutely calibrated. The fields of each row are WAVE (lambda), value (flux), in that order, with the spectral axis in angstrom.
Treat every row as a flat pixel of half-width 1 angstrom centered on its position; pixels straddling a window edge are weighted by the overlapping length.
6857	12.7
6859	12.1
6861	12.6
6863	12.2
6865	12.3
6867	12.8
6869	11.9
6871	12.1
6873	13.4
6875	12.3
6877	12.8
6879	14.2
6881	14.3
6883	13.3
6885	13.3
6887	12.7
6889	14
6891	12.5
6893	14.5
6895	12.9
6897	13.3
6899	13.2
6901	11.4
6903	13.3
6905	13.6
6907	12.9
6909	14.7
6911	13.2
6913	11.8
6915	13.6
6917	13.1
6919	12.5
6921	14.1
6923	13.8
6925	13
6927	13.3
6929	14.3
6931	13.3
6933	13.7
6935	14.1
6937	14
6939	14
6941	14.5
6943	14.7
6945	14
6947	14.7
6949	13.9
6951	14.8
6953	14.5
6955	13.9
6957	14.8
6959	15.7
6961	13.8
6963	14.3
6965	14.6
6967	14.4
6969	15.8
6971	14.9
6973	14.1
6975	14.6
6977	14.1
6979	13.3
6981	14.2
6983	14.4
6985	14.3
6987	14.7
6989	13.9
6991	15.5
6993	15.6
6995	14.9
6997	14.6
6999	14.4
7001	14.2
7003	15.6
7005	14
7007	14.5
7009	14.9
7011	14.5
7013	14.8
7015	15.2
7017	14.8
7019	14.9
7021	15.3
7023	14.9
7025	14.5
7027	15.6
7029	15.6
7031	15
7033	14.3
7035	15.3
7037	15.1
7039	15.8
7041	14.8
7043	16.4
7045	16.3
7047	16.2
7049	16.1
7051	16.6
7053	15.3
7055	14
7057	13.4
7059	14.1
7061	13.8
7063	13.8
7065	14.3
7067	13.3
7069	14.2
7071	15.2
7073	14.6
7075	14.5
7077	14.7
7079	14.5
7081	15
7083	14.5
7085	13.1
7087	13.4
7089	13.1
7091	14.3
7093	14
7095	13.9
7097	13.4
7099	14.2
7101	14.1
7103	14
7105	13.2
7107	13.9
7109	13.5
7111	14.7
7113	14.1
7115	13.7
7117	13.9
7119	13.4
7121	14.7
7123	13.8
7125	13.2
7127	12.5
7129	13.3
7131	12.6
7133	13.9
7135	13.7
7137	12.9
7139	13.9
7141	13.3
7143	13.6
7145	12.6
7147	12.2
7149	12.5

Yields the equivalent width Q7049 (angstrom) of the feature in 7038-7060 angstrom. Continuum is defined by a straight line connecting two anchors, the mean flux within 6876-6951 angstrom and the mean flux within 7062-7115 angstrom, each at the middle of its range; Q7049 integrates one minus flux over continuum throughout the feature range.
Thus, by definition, -2.25 angstrom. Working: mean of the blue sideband 13.5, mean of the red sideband 14.1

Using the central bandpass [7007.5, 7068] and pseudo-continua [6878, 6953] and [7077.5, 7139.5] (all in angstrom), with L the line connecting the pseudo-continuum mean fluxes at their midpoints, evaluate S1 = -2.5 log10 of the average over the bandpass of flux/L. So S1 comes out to -0.10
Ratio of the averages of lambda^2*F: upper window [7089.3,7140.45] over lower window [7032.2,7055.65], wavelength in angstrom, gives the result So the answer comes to 0.90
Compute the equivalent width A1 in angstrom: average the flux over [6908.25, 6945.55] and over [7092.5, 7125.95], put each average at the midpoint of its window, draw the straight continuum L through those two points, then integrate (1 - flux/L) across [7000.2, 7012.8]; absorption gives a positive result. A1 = -0.8 angstrom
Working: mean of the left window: 13.7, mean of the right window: 13.9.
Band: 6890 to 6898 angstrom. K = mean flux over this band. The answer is 13.3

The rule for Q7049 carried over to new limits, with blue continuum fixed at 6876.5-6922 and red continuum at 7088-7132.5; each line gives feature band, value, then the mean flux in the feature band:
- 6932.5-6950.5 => -1.1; 14.2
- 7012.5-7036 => -2.6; 15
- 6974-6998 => -1.9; 14.5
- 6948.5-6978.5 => -2.5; 14.5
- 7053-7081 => -1.3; 14.3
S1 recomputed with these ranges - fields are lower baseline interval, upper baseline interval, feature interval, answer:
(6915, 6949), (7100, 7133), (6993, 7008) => -0.07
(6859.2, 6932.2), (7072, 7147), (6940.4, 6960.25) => -0.10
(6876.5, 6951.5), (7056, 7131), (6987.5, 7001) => -0.08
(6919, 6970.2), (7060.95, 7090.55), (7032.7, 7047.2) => -0.10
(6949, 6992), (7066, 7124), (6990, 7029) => -0.04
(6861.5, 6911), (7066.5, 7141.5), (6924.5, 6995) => -0.08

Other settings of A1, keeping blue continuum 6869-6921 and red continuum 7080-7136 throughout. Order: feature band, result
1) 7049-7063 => -1.02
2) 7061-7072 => -0.40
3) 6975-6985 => -0.52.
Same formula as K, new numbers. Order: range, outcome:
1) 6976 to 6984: 14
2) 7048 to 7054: 16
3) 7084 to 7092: 13.5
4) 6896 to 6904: 12.8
